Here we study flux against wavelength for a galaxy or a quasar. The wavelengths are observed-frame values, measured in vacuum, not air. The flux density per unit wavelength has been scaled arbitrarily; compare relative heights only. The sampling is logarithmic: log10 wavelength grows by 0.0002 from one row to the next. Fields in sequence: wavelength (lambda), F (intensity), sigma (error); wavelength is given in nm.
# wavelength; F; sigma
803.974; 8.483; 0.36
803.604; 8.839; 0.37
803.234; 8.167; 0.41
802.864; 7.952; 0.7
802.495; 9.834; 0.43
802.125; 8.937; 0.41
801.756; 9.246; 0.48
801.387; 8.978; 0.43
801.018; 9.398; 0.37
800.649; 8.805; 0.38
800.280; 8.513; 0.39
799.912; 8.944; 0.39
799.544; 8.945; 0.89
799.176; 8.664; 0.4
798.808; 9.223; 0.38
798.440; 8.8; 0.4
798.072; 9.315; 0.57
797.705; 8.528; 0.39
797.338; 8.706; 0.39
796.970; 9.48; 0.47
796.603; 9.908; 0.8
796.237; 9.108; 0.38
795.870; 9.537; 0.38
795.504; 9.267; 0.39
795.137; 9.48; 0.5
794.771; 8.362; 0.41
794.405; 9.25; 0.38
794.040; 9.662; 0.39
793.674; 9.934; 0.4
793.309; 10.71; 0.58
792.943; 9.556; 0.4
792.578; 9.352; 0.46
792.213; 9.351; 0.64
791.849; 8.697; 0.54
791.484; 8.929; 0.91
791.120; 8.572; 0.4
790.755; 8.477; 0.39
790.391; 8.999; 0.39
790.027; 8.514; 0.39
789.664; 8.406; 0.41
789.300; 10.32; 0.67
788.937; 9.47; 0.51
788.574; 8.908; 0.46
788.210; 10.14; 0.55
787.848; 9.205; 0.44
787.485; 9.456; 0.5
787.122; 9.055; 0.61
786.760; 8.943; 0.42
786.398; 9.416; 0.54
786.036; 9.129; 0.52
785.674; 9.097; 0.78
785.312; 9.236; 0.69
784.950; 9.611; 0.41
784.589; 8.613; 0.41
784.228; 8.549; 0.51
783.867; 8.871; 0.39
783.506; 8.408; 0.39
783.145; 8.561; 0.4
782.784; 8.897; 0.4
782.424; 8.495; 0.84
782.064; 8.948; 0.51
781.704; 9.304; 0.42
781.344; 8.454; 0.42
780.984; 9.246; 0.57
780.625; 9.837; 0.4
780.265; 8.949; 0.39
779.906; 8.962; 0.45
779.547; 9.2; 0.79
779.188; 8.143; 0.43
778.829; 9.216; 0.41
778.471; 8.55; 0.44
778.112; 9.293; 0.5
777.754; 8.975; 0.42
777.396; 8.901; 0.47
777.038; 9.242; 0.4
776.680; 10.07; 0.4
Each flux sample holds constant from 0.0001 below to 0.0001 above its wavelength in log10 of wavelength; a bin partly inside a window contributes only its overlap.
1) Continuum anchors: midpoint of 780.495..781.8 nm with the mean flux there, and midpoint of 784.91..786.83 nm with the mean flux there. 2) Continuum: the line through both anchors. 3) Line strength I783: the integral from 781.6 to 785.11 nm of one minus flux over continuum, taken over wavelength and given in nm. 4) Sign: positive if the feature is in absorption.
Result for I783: 0.15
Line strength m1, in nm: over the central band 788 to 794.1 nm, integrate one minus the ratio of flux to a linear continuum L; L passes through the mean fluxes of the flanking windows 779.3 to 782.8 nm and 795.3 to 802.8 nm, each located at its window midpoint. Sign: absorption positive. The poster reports -0.15 nm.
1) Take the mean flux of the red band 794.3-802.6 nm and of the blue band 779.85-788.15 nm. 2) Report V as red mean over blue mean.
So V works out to 1.0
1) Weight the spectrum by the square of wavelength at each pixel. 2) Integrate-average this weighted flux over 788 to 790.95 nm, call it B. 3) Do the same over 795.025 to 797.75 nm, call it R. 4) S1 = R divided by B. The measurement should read 1.0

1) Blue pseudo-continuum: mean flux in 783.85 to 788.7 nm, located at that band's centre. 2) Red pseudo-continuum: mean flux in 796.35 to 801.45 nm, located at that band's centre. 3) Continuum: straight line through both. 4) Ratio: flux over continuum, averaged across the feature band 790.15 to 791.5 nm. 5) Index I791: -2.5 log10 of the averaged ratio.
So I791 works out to 0.050 mag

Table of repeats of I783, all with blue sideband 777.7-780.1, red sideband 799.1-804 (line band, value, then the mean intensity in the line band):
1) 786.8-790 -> -0.15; 9.31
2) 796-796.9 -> -0.07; 9.51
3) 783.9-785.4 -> -0.01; 8.98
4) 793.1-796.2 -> -0.22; 9.5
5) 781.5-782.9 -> 0.00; 8.91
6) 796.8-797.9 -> 0.00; 8.9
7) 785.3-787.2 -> -0.05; 9.14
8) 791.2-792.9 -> -0.04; 9.09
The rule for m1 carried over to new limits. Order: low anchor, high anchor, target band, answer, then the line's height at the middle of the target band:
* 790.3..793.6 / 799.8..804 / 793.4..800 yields -0.11 nm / 9.04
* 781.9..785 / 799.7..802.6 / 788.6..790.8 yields -0.05 nm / 8.85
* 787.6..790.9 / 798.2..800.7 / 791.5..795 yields -0.14 nm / 9.05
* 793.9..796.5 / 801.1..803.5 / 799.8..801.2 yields 0.01 nm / 8.97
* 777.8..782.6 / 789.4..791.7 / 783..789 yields -0.19 nm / 8.82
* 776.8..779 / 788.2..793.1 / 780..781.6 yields -0.01 nm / 9.06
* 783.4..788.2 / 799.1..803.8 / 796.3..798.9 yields -0.06 nm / 8.92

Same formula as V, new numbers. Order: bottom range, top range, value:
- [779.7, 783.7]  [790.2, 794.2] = 1.04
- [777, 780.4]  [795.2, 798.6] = 1.03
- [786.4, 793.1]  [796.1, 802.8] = 0.99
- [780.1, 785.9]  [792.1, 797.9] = 1.05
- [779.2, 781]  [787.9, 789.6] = 1.05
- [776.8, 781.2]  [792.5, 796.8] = 1.05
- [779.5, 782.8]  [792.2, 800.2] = 1.03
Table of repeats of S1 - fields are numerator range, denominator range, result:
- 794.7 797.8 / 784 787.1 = 1.04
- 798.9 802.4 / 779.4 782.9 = 1.04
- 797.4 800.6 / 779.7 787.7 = 1.02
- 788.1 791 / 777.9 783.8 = 1.05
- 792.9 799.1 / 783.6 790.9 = 1.05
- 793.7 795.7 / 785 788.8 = 1.02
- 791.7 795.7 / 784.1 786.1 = 1.07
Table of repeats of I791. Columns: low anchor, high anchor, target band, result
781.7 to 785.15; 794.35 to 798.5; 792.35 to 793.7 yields -0.09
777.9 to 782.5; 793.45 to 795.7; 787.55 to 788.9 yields -0.03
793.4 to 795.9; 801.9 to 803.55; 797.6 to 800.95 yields 0.02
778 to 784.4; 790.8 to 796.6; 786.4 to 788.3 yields -0.03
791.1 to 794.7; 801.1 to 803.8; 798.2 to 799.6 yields 0.02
